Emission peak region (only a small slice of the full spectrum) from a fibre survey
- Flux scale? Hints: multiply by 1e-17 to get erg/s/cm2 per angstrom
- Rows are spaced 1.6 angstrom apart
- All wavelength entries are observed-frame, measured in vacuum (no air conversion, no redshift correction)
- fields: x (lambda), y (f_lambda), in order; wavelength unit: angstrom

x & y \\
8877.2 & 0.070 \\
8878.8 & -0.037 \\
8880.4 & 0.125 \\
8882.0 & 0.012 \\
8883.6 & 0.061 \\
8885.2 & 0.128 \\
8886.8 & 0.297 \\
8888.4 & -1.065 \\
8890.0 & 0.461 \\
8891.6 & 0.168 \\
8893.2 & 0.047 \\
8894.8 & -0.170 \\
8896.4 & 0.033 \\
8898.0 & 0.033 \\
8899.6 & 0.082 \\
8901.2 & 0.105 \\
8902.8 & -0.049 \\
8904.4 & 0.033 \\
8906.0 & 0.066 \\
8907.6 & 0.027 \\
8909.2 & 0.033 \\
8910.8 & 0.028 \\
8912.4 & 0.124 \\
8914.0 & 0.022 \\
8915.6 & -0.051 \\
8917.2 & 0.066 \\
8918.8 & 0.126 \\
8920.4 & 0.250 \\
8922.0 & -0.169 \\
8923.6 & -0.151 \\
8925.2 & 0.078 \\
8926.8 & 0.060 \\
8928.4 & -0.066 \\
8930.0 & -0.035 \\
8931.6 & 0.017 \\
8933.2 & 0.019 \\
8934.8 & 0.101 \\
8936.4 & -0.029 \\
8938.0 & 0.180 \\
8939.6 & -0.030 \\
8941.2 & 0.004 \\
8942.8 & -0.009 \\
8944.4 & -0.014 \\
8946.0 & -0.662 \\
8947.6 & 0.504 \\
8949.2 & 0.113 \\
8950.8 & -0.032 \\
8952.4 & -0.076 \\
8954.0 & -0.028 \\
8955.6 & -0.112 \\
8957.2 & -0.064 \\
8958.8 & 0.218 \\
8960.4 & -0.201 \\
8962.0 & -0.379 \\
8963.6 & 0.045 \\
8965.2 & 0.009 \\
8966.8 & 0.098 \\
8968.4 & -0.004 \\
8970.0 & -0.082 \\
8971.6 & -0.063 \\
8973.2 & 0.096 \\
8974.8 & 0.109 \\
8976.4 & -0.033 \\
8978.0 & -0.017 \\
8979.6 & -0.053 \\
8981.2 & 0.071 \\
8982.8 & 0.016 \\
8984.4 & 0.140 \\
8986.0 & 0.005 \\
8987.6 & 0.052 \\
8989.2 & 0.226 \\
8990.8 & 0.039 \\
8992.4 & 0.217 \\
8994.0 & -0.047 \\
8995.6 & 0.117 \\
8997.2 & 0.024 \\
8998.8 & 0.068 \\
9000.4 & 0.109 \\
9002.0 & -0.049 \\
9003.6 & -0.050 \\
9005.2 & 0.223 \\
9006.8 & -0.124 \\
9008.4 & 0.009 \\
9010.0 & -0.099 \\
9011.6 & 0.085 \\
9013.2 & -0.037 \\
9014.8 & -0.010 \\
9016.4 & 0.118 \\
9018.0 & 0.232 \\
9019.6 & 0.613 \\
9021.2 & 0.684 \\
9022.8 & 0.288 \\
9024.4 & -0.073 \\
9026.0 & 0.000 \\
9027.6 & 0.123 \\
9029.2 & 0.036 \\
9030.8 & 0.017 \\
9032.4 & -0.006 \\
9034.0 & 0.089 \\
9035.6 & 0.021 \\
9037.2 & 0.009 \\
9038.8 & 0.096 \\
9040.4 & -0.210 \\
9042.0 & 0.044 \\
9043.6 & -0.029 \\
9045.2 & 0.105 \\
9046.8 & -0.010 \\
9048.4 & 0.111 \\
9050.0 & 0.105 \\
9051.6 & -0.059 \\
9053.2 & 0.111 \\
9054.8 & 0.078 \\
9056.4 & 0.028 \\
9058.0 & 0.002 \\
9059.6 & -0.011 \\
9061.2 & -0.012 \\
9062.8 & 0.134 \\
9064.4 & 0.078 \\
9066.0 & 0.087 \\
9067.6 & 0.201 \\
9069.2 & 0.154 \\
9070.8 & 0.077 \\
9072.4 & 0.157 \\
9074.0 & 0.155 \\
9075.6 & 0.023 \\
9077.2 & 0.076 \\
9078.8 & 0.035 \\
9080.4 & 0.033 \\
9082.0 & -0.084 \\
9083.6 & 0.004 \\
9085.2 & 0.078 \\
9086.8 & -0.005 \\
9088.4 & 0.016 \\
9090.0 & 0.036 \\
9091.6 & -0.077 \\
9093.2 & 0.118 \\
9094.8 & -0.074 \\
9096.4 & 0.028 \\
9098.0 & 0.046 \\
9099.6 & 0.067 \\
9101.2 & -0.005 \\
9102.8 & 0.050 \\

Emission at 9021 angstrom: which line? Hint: H-gamma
